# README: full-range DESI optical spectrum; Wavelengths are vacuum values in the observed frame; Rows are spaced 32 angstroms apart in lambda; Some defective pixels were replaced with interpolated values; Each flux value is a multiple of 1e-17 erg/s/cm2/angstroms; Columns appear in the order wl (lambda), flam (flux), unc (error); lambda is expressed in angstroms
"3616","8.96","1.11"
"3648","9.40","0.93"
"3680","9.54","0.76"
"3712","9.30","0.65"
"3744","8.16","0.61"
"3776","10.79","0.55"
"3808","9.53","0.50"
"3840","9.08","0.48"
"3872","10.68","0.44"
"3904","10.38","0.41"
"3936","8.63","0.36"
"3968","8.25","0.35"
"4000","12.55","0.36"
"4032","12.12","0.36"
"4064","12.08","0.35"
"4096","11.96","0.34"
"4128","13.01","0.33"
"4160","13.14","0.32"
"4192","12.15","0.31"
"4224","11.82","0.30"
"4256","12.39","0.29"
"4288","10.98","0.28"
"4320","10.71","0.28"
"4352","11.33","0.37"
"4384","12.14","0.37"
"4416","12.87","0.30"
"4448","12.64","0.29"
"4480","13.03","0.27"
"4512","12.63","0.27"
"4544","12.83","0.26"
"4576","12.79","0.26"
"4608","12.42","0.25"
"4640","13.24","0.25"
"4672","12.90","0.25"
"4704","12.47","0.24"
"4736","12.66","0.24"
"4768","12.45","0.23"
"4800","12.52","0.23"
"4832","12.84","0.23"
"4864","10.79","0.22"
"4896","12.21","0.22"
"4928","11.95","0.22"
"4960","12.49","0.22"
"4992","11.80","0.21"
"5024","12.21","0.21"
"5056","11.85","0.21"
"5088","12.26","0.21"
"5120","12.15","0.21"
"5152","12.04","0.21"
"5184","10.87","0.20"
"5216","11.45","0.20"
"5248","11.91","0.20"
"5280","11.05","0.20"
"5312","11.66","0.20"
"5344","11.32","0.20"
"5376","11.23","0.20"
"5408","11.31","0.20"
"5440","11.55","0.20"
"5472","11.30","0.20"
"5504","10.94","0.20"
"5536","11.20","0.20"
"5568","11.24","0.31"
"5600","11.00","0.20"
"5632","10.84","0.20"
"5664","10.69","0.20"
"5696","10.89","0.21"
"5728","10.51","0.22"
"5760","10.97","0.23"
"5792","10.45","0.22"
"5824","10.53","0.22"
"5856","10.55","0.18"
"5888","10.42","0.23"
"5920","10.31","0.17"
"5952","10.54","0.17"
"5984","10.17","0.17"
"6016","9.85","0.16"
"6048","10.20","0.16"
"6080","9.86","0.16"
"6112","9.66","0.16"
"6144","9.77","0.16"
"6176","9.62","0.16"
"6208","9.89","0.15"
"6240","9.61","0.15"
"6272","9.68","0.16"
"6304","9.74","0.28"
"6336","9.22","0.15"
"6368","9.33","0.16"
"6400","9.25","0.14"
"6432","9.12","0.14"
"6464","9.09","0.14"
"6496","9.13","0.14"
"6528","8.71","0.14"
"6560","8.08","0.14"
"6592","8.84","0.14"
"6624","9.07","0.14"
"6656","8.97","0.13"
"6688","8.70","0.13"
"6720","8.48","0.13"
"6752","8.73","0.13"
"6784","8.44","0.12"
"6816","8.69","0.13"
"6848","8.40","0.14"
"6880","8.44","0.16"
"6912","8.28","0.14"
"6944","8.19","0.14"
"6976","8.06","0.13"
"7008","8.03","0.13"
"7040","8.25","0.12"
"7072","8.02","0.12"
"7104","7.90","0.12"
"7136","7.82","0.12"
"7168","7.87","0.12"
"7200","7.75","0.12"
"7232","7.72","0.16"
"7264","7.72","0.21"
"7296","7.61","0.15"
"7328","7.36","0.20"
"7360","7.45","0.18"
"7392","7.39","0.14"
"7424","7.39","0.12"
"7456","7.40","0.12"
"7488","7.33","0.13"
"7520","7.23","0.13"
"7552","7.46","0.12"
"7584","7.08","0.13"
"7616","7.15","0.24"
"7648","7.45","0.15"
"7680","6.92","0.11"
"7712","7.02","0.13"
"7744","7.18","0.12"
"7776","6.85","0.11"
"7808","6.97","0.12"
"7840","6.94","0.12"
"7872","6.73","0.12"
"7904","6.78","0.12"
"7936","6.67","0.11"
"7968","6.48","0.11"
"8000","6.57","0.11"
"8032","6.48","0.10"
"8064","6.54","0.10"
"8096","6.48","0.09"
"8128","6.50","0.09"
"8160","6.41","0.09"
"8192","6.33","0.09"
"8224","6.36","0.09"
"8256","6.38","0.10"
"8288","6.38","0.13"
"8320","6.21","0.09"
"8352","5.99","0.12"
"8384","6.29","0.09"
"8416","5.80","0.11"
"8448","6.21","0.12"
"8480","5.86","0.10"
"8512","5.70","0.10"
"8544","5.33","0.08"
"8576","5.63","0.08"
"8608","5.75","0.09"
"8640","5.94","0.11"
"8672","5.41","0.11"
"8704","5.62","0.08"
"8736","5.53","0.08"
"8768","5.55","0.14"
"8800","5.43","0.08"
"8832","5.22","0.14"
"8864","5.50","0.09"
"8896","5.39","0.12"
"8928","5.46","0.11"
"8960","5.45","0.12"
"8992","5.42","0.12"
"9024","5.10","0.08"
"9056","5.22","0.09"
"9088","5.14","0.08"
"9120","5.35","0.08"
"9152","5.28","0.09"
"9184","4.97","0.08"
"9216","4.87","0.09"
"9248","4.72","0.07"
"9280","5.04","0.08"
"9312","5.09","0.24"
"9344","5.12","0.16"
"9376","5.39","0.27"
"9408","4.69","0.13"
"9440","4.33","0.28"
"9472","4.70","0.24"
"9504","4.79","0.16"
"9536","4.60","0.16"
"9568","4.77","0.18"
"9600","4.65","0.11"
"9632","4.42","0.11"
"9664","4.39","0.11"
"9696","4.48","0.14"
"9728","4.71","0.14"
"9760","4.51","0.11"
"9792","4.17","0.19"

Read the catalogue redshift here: 0.000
